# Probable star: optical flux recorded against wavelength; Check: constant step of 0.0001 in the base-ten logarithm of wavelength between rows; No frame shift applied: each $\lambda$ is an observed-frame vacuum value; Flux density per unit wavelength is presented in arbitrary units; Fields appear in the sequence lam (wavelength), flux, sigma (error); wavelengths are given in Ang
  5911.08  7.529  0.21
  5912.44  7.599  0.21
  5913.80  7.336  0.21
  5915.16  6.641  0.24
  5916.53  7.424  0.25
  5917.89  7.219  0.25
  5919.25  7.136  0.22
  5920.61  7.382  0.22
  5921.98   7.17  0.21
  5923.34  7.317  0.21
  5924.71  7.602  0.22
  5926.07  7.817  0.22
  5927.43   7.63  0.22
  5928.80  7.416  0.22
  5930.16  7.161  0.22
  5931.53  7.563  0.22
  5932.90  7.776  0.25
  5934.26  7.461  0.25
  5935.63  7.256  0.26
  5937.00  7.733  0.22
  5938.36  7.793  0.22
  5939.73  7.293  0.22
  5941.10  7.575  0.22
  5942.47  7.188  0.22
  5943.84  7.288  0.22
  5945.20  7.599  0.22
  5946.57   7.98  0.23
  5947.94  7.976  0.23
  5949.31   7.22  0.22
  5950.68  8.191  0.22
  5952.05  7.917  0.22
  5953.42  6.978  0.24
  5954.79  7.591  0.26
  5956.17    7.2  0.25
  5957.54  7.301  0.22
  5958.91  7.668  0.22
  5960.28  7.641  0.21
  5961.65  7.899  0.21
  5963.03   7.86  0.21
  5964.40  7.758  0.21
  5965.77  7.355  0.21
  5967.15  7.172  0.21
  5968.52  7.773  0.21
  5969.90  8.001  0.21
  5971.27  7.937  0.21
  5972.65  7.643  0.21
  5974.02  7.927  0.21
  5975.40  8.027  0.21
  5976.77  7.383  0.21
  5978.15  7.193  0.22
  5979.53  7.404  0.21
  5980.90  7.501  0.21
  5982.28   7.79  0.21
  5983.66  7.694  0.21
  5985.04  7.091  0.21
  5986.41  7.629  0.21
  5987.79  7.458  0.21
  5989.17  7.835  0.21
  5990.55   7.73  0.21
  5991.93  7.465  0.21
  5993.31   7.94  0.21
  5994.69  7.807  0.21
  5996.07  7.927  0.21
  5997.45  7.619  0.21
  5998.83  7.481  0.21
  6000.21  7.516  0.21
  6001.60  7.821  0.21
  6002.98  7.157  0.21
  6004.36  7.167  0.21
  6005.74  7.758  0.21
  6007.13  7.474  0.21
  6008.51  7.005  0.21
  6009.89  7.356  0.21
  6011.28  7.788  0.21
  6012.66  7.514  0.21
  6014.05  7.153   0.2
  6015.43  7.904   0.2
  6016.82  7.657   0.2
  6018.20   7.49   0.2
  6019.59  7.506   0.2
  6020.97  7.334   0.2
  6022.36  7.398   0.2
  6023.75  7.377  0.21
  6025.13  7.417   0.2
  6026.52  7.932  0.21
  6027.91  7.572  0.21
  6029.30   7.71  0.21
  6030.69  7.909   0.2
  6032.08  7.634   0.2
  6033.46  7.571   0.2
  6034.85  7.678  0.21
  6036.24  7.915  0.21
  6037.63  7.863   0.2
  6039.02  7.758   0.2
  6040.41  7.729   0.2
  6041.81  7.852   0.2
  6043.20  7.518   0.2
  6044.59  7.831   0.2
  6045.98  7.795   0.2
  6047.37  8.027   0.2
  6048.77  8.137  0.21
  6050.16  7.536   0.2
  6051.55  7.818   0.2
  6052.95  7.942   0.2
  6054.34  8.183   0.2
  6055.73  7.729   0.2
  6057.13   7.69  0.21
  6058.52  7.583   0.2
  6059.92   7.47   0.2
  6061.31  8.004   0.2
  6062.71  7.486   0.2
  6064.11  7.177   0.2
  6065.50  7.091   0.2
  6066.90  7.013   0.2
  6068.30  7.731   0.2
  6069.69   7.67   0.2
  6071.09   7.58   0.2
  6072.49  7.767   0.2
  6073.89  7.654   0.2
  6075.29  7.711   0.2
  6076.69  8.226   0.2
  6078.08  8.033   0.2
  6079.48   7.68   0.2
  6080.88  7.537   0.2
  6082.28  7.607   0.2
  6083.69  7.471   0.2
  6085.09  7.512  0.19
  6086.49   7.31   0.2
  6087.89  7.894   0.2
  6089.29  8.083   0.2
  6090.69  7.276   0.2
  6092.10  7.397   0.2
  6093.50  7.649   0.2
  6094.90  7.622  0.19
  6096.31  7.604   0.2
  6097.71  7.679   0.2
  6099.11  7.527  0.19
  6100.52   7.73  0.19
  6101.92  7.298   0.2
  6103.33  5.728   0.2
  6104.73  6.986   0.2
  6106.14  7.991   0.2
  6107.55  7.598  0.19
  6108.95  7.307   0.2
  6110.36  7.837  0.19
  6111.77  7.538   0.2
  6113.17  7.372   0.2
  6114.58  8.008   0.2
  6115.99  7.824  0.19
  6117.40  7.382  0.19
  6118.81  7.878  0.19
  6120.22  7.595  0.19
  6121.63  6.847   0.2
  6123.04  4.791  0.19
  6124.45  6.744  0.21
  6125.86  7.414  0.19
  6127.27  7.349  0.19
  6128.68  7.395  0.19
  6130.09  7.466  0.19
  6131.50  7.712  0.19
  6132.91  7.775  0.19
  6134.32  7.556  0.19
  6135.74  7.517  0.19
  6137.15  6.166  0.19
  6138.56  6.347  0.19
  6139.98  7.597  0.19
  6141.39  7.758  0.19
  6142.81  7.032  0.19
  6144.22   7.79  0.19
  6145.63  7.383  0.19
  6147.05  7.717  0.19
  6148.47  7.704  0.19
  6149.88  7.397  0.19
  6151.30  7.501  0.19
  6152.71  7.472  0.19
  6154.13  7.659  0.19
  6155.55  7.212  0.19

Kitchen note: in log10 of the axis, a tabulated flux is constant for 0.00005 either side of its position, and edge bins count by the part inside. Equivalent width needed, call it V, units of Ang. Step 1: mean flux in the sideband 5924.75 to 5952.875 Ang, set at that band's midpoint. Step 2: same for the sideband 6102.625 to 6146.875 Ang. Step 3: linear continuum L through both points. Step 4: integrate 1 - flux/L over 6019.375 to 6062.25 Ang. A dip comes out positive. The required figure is -1.7 Ang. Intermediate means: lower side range 7.59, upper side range 7.29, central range 7.72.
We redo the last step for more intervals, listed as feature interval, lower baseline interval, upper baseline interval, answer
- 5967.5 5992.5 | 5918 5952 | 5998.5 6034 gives -0.4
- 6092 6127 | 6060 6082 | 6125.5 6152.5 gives 0.8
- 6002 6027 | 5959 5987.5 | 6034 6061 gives 0.8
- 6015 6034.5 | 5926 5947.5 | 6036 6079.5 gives 0.2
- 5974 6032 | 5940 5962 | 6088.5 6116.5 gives -0.1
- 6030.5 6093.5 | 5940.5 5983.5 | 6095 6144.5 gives -2.2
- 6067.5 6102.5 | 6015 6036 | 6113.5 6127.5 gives -1.5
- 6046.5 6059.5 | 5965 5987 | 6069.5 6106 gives -0.5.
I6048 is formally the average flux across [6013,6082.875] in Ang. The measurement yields 7.67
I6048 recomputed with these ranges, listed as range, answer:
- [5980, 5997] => 7.65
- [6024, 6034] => 7.67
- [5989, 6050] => 7.63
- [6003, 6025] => 7.45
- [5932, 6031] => 7.58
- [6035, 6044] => 7.76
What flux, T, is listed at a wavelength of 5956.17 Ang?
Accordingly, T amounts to 7.2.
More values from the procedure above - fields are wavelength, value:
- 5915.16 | 6.641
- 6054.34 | 8.183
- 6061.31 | 8.004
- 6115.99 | 7.824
